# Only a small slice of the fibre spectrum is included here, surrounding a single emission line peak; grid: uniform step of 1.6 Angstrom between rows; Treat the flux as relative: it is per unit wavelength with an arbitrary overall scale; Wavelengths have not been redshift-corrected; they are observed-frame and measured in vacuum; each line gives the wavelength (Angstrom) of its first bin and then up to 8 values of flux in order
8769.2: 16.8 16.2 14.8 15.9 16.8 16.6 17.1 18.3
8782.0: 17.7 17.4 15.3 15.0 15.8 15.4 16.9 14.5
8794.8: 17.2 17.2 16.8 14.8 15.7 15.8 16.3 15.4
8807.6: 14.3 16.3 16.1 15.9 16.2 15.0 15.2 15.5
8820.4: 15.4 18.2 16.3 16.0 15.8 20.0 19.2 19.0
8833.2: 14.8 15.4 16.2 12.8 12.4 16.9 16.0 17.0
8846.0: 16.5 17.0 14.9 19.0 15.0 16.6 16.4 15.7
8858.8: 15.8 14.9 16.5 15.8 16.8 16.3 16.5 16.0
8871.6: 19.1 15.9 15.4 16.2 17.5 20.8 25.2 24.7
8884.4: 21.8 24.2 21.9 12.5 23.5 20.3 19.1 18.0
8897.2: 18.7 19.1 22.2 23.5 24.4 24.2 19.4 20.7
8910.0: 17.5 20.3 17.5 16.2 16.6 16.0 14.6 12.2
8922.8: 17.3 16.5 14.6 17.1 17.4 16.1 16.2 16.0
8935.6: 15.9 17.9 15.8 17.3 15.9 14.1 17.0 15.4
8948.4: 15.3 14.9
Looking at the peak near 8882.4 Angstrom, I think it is [S II] 6716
